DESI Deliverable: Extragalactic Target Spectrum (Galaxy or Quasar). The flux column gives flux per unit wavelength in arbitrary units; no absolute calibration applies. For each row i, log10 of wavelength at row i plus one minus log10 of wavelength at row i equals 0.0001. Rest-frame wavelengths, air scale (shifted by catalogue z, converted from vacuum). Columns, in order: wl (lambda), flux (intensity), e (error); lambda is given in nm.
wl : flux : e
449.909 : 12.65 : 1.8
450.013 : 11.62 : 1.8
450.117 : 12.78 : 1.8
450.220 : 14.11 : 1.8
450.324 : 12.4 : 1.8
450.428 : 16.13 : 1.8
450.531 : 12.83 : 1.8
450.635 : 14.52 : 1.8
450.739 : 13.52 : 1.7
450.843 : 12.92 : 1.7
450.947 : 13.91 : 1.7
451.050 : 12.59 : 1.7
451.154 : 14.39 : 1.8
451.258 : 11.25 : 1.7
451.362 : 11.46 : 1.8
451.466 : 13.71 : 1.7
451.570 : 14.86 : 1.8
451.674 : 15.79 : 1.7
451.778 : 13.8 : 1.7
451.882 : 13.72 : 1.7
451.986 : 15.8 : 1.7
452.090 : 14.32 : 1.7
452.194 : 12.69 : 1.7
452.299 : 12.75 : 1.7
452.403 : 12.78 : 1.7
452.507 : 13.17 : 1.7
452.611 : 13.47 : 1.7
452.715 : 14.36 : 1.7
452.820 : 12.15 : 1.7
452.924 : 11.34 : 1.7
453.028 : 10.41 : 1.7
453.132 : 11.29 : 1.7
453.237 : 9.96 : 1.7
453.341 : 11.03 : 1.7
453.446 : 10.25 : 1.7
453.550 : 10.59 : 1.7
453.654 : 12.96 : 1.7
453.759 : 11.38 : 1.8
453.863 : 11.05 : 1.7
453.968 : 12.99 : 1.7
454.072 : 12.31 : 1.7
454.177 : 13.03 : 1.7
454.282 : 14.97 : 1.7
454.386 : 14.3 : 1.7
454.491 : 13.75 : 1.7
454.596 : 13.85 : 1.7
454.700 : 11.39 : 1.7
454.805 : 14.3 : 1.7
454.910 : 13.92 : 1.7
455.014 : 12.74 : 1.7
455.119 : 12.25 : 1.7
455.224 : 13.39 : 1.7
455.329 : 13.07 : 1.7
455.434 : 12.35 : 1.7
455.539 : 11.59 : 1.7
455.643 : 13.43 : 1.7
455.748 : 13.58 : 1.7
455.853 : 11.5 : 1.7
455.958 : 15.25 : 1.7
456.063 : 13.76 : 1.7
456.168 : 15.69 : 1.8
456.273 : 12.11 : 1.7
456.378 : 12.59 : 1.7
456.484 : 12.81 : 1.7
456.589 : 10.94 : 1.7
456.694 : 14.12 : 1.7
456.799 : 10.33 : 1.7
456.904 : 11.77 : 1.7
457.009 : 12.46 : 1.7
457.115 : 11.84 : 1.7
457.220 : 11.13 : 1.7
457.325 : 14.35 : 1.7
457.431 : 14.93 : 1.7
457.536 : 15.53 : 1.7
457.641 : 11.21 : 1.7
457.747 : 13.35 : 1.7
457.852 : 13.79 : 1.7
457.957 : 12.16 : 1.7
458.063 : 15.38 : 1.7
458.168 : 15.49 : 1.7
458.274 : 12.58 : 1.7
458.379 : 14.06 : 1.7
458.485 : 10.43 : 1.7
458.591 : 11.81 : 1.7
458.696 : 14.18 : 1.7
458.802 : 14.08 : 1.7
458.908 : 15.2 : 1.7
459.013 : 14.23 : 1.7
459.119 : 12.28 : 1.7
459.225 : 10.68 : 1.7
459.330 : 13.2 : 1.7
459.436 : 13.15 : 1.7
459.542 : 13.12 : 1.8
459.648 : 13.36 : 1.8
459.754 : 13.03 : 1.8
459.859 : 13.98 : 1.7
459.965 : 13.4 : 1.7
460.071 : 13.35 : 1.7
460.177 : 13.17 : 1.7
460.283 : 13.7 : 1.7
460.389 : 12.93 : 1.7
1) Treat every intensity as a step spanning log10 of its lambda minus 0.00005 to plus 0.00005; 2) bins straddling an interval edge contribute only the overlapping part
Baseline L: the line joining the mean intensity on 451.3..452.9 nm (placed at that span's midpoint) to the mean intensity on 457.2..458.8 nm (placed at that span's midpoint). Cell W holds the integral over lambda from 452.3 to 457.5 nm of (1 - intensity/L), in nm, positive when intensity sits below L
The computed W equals 0.33 nm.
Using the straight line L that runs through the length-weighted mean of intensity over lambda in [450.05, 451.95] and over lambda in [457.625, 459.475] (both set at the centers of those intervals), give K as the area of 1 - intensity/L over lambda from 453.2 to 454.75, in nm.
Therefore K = 0.13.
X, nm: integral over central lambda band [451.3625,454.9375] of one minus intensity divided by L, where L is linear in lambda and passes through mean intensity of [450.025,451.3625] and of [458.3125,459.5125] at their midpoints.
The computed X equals 0.10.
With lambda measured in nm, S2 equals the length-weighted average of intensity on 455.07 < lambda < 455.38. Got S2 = 12.9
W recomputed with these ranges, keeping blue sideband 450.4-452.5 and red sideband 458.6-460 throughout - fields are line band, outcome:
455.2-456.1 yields 0.027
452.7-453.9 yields 0.200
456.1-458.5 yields 0.065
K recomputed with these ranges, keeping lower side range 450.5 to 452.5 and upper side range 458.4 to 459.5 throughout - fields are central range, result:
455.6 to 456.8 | 0.005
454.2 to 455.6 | 0.007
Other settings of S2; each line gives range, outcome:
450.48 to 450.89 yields 13.4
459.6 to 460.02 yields 13.5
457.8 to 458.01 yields 13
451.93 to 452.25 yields 14.2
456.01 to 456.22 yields 14.7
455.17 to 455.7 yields 12.8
